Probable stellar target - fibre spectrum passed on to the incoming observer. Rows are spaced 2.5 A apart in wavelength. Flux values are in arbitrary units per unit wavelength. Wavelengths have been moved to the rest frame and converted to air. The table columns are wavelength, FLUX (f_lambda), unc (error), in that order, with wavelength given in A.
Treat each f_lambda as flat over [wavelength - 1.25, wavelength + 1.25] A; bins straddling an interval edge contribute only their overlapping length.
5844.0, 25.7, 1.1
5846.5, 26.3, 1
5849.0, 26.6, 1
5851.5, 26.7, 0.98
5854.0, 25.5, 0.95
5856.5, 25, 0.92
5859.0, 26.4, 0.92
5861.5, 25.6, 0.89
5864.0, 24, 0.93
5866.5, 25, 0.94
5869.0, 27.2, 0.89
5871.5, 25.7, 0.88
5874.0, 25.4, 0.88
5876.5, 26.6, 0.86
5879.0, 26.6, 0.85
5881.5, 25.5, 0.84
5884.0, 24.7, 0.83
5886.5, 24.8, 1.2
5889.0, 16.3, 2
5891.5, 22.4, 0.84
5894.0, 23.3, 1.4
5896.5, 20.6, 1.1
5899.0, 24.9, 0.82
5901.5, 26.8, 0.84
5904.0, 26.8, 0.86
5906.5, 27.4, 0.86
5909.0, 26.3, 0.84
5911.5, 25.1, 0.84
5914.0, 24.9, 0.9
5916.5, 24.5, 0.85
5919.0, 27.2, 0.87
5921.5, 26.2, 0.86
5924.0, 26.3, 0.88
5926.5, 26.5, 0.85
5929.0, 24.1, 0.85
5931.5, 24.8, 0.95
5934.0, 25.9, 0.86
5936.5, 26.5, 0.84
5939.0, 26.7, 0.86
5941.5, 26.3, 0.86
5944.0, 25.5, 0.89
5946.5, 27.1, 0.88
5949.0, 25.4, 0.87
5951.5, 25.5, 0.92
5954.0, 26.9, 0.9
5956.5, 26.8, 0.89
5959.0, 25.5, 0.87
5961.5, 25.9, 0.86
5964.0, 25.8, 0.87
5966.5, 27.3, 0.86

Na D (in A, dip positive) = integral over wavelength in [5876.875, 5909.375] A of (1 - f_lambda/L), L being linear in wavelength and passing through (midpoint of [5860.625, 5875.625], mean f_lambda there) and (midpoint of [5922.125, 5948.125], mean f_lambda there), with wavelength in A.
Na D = 1.7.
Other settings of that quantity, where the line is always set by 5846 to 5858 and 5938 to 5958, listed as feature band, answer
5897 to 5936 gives 0.63 A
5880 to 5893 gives 1.63 A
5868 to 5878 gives -0.06 A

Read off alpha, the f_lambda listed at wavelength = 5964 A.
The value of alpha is 25.8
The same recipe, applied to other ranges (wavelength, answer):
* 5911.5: 25.1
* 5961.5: 25.9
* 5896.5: 20.6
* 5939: 26.7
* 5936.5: 26.5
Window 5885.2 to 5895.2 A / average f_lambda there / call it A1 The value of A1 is 21.7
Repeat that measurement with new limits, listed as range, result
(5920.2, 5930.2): 25.8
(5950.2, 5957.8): 26.4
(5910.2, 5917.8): 24.9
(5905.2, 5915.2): 25.9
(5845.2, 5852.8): 26.5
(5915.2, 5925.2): 26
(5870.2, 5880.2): 26.1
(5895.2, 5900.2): 22.7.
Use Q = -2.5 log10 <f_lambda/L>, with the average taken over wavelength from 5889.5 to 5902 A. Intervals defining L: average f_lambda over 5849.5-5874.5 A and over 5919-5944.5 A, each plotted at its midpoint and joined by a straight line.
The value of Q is 0.13 mag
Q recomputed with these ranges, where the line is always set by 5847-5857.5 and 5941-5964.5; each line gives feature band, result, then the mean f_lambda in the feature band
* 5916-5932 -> 0.01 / 25.8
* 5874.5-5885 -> 0.01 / 25.8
